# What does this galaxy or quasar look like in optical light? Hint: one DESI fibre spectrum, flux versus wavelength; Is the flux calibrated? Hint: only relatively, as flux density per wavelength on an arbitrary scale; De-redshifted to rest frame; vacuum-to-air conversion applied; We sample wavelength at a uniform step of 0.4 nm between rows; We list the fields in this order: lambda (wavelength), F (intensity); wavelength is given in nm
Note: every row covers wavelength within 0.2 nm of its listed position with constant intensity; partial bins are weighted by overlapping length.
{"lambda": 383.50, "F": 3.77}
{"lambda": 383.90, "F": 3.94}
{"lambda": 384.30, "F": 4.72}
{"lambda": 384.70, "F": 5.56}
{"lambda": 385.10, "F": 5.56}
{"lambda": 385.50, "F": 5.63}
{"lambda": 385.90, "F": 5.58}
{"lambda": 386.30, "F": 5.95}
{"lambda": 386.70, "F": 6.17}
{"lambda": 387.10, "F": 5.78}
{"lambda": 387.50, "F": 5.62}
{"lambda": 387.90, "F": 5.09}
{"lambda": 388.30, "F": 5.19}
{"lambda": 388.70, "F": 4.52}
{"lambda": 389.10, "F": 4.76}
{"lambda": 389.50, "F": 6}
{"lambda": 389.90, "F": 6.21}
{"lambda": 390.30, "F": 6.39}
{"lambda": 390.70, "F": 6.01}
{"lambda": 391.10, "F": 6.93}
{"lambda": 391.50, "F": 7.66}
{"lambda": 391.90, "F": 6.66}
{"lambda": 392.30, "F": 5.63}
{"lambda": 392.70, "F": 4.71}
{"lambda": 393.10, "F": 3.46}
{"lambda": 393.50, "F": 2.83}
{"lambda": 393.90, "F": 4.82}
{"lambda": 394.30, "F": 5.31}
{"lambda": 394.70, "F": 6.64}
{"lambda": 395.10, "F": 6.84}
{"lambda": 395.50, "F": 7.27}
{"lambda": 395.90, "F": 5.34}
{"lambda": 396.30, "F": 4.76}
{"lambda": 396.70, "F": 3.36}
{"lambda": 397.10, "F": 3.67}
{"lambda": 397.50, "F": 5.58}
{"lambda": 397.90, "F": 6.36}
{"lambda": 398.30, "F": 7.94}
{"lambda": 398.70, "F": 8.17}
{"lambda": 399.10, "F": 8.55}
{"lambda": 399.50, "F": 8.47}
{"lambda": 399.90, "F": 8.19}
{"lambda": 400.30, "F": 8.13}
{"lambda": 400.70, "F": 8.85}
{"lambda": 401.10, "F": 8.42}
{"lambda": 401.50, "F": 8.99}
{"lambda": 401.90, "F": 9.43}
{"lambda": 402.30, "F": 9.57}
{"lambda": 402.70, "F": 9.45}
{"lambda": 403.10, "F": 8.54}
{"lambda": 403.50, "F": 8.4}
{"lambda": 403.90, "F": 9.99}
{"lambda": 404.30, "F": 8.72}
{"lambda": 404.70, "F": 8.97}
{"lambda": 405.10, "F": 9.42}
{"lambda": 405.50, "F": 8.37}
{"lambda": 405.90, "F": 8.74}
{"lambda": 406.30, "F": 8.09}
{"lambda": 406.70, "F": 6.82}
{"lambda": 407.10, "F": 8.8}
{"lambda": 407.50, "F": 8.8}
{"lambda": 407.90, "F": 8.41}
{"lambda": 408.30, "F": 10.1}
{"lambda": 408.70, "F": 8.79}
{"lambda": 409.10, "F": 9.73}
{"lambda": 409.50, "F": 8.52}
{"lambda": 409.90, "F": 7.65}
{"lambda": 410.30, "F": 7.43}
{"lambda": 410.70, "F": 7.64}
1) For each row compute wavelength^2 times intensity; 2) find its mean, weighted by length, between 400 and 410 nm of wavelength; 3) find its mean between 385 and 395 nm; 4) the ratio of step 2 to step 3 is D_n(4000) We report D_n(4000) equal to 1.70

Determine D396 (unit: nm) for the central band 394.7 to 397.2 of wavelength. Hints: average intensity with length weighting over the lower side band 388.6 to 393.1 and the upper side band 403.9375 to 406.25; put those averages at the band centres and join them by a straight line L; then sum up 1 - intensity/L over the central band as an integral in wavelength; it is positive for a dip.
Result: 0.55 nm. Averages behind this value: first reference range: 5.87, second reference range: 8.88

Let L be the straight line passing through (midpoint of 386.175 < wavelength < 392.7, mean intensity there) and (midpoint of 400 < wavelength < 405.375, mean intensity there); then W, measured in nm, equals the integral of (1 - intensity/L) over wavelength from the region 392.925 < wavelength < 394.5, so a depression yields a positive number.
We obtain 0.634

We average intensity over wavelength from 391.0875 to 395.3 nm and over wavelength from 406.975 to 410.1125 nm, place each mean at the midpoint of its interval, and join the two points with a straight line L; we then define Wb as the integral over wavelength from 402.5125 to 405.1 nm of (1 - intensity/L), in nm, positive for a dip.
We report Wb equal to -0.40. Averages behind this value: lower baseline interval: 5.53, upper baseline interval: 8.85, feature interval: 9.04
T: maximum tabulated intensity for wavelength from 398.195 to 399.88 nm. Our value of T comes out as 8.55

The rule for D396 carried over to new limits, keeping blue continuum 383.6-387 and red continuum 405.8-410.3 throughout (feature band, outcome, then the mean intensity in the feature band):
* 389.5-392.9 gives -0.050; 6.26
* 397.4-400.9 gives -0.273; 7.87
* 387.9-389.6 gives 0.225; 5.06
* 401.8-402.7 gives -0.207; 9.5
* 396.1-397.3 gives 0.520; 3.93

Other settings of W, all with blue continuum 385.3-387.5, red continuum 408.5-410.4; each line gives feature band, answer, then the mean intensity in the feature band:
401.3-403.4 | -0.41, 9.16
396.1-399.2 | 0.51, 5.97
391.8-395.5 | 0.76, 5.28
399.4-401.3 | -0.25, 8.41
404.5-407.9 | -0.17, 8.5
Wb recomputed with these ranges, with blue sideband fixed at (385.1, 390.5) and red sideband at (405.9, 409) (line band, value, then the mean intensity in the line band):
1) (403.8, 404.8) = -0.13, 9.18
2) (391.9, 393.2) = 0.27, 5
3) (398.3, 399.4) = -0.15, 8.29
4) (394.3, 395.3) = 0.03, 6.45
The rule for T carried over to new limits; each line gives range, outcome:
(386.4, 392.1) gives 7.66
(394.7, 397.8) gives 7.27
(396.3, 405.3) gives 9.99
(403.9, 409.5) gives 10.1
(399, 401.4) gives 8.85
